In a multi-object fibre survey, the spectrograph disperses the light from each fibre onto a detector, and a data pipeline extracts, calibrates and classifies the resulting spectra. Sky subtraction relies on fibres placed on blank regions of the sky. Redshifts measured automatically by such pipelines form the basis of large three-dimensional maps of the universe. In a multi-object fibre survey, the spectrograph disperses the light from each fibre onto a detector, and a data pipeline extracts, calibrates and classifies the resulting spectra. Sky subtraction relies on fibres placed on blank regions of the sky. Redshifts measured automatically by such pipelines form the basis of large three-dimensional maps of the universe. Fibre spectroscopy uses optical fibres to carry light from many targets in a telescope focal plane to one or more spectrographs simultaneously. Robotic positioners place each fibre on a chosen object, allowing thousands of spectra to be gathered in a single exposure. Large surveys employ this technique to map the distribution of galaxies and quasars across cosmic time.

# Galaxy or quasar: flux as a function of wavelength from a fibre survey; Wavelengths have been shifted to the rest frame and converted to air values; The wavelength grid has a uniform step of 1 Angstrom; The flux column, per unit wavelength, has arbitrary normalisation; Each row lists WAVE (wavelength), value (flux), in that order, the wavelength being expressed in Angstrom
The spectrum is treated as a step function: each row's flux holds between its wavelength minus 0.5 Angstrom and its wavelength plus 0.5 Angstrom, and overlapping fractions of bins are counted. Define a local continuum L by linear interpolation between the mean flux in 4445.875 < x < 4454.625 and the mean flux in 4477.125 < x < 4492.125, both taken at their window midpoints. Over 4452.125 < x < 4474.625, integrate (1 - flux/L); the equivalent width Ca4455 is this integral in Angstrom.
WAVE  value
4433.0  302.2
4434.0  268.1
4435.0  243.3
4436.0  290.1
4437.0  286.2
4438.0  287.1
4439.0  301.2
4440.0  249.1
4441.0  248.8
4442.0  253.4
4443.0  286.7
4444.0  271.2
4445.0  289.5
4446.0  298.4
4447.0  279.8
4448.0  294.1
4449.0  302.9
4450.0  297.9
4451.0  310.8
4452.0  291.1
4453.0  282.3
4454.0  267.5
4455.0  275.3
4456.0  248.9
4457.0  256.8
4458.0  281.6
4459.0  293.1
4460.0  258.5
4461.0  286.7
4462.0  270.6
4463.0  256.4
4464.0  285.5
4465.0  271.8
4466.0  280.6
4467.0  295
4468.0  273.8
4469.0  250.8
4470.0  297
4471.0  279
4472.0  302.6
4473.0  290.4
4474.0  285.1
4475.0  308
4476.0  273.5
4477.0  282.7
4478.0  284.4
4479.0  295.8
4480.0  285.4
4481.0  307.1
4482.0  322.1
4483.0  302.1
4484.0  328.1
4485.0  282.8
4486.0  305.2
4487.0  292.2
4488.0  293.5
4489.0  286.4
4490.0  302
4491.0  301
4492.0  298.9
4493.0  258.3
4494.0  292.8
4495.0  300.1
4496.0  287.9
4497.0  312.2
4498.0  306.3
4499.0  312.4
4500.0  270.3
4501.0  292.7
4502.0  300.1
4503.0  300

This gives 1.3 Angstrom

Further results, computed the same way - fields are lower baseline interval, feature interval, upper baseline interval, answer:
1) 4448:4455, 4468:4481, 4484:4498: 0.3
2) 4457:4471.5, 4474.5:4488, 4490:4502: -0.5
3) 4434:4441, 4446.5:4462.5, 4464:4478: -0.1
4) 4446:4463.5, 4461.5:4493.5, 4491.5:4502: -0.2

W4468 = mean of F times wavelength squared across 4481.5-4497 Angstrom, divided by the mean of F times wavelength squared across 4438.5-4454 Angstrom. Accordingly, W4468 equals 1.07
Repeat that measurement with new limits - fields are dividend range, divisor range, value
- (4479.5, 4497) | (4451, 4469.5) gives 1.10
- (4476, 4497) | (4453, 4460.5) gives 1.11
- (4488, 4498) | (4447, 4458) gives 1.06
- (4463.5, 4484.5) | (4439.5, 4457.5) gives 1.06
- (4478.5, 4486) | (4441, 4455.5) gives 1.08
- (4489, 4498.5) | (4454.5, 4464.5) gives 1.10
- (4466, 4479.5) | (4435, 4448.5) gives 1.04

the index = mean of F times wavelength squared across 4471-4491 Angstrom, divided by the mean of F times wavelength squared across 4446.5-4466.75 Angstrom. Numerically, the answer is 1.07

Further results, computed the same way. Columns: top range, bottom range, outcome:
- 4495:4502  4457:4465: 1.10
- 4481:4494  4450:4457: 1.08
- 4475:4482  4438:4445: 1.09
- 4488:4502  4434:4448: 1.09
